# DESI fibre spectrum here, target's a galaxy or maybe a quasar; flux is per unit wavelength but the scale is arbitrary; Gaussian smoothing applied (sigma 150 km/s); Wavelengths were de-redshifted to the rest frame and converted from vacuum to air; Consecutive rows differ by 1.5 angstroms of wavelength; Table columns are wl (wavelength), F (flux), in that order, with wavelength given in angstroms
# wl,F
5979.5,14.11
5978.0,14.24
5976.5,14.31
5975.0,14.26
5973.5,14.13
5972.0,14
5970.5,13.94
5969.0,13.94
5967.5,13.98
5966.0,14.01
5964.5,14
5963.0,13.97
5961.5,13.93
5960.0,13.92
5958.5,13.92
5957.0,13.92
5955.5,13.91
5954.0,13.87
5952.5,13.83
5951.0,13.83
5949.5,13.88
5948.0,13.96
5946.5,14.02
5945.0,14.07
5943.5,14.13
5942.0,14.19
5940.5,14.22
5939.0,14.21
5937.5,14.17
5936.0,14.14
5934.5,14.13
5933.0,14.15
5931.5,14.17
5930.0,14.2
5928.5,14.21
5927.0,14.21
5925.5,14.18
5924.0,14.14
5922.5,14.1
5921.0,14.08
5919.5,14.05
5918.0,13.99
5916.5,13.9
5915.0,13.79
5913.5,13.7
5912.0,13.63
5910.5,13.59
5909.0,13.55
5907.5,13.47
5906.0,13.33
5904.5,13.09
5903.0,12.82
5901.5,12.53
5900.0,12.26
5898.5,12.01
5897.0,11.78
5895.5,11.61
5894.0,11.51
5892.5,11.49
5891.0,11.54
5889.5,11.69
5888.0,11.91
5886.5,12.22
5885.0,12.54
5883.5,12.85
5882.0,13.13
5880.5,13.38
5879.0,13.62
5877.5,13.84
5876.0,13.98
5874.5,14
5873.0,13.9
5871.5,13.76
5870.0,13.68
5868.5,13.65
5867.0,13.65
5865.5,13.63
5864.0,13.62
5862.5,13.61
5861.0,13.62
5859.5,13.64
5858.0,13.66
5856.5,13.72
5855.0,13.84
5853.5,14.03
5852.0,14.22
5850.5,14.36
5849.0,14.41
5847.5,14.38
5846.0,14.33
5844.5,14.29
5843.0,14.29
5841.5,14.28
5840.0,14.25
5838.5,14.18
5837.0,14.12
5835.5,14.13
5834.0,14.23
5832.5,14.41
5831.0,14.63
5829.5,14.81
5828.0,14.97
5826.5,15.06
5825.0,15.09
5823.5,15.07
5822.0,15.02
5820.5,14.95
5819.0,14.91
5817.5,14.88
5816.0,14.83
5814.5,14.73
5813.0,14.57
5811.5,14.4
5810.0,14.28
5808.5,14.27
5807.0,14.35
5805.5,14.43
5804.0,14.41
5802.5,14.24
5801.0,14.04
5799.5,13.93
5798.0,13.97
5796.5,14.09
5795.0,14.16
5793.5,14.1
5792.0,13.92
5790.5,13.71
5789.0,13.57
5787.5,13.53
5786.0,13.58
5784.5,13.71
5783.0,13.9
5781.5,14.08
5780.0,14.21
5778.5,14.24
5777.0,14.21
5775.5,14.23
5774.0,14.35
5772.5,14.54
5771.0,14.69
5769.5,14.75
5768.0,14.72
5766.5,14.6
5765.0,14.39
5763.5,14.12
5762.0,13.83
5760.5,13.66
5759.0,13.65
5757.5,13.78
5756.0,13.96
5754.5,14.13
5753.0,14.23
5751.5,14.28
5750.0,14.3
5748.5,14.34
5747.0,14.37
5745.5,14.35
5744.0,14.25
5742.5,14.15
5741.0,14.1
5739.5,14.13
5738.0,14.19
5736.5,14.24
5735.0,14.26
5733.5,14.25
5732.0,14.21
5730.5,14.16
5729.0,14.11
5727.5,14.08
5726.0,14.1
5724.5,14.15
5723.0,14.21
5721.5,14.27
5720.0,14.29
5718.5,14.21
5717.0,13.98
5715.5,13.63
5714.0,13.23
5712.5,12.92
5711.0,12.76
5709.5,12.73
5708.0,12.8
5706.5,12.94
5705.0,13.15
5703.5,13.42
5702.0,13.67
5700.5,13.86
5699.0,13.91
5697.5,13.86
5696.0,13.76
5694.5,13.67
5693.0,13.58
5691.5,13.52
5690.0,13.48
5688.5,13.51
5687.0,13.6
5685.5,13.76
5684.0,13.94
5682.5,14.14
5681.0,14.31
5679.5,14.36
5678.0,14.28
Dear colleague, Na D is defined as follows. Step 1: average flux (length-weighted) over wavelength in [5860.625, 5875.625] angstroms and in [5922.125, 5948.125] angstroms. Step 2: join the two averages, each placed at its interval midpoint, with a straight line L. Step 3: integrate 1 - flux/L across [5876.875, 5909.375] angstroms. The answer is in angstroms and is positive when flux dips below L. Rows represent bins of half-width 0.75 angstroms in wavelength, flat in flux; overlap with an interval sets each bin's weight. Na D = 3.1 angstroms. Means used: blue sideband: 13.7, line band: 12.5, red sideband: 14.1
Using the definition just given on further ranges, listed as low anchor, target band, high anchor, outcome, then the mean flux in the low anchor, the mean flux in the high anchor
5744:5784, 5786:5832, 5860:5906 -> -2.3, 14.2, 12.9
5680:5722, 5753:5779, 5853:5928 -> -1.4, 13.6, 13.3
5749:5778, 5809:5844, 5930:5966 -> -1.1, 14.2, 14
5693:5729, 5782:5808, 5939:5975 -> -0.4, 13.6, 14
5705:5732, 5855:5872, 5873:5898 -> -1.2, 13.7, 12.6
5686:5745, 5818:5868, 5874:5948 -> -2.8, 13.8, 13.4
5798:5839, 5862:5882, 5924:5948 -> 0.9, 14.5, 14.2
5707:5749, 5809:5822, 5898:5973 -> -0.8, 13.9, 13.8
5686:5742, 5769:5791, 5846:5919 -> -0.8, 13.8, 13.3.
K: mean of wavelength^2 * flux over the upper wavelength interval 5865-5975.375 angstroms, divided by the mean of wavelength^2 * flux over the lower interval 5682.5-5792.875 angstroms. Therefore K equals 1.04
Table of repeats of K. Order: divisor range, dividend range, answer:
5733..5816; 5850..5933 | 0.98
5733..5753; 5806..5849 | 1.05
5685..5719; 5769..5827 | 1.10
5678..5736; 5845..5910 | 1.02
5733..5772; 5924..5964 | 1.05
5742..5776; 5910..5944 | 1.05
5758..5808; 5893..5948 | 1.01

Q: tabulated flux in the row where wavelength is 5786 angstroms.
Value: 13.58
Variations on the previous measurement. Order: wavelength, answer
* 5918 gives 13.99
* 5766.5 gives 14.6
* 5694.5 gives 13.67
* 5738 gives 14.19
